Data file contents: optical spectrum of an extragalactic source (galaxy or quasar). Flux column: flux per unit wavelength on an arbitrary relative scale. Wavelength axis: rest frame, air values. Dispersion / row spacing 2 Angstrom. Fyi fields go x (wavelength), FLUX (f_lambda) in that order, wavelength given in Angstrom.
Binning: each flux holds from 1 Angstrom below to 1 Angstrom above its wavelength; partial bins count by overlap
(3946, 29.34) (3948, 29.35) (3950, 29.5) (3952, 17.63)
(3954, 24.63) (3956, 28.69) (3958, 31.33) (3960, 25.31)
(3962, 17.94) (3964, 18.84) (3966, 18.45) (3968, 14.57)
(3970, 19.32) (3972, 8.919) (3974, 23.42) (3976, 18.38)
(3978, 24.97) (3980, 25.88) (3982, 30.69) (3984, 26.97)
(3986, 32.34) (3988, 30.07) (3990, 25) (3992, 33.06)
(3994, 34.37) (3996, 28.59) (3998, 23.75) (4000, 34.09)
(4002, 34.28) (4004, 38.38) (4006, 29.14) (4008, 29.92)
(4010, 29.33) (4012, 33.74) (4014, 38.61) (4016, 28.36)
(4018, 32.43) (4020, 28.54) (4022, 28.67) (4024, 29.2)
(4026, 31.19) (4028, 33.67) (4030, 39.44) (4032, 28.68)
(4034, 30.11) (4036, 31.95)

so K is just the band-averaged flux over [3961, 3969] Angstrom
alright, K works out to 17.4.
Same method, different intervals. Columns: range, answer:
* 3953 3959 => 28.2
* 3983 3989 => 29.8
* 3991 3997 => 32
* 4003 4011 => 31.7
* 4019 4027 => 29.4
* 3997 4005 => 32.6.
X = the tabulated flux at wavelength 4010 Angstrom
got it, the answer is 29.33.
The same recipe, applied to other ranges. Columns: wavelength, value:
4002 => 34.28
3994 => 34.37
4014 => 38.61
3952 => 17.63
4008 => 29.92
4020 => 28.54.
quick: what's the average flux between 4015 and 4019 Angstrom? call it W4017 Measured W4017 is 30.4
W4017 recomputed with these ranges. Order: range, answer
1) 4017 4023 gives 29.9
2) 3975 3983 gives 25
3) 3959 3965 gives 20.7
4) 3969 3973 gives 14.1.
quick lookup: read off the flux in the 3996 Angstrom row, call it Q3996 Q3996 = 28.59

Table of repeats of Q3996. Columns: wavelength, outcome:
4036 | 31.95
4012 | 33.74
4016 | 28.36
